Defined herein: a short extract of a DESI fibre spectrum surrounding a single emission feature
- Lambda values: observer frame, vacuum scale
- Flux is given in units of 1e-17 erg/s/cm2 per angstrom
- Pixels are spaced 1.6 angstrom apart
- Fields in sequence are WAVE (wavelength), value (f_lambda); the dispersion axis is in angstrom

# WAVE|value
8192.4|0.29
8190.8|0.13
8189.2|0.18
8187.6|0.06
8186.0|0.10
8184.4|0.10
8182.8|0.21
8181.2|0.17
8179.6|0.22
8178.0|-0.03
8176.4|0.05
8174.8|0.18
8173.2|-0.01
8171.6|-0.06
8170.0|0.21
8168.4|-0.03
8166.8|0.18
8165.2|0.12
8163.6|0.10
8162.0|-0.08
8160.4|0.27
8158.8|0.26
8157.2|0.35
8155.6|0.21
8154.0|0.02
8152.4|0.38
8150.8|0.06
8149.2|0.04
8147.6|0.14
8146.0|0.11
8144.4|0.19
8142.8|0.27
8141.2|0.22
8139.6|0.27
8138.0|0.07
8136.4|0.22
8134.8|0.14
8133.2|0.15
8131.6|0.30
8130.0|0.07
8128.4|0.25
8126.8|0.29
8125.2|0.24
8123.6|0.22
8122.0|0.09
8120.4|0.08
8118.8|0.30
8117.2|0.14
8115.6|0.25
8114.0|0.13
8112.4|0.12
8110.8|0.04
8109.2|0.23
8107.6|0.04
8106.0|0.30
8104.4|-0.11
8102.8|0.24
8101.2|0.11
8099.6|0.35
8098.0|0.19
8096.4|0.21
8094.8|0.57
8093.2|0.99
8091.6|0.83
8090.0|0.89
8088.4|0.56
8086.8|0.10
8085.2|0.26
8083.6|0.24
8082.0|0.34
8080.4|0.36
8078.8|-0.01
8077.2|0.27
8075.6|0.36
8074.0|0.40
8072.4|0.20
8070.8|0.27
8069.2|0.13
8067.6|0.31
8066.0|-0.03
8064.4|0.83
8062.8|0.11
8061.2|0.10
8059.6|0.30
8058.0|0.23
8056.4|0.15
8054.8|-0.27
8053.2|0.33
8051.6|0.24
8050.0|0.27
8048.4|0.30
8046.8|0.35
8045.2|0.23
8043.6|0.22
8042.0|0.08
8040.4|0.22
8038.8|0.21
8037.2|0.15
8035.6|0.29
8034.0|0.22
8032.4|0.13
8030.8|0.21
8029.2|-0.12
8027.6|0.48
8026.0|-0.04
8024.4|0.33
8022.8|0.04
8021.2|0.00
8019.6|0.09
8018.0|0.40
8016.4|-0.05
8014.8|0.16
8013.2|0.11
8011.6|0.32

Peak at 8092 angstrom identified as H-gamma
